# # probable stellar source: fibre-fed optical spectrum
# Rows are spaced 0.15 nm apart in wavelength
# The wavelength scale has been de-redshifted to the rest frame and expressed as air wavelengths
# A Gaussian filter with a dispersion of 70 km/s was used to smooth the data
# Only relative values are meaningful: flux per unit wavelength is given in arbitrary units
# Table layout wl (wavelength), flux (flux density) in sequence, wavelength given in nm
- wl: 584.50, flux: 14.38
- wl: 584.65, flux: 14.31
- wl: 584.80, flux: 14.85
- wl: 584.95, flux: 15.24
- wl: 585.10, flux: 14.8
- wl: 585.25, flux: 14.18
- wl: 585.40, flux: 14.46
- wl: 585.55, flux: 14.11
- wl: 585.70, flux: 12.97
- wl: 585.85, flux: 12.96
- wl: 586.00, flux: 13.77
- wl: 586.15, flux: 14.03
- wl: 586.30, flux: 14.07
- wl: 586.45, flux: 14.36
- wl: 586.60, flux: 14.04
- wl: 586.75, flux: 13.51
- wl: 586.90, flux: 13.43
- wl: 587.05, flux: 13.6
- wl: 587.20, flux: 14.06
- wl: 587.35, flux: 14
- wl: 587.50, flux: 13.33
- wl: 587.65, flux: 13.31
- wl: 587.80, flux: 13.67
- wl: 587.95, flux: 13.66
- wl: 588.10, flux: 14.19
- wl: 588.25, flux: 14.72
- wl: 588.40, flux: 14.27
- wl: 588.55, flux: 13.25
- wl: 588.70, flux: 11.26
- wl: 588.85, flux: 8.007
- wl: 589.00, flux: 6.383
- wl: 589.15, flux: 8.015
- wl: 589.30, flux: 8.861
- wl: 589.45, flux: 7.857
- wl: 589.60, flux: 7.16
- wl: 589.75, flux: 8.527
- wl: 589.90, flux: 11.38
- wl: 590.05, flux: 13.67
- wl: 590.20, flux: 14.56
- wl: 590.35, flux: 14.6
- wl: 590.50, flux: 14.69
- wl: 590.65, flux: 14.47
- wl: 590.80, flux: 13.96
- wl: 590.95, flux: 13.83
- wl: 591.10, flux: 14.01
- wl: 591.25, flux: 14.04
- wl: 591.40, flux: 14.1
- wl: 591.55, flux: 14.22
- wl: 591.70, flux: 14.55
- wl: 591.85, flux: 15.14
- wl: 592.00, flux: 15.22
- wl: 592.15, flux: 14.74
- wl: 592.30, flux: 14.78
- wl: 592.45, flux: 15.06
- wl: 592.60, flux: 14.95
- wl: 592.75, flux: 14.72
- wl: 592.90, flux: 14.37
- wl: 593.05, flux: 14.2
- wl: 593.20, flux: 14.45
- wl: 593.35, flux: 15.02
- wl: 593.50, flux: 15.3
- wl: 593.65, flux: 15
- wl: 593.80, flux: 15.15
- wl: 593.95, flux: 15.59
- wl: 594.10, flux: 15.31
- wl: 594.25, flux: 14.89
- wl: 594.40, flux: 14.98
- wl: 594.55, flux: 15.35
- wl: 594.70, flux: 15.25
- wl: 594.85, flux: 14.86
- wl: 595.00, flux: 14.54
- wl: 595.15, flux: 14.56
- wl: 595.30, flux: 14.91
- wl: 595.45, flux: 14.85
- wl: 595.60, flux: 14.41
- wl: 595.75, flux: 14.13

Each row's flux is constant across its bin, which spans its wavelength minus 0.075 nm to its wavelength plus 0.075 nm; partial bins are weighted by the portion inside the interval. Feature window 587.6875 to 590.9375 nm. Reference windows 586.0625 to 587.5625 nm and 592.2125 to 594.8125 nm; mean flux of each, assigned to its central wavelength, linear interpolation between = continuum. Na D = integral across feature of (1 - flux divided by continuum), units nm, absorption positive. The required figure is 0.56 nm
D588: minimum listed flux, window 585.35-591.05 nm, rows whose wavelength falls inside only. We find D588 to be 6.383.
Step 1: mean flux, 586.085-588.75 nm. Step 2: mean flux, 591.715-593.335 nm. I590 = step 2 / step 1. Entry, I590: 1.08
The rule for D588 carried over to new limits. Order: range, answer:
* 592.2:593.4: 14.2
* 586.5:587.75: 13.31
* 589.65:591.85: 8.527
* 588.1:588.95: 8.007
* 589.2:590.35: 7.16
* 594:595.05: 14.54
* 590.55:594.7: 13.83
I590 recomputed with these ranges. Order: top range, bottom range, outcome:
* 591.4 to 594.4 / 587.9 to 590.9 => 1.27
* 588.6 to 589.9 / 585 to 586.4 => 0.61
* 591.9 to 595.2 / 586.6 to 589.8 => 1.27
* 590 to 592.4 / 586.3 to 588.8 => 1.06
